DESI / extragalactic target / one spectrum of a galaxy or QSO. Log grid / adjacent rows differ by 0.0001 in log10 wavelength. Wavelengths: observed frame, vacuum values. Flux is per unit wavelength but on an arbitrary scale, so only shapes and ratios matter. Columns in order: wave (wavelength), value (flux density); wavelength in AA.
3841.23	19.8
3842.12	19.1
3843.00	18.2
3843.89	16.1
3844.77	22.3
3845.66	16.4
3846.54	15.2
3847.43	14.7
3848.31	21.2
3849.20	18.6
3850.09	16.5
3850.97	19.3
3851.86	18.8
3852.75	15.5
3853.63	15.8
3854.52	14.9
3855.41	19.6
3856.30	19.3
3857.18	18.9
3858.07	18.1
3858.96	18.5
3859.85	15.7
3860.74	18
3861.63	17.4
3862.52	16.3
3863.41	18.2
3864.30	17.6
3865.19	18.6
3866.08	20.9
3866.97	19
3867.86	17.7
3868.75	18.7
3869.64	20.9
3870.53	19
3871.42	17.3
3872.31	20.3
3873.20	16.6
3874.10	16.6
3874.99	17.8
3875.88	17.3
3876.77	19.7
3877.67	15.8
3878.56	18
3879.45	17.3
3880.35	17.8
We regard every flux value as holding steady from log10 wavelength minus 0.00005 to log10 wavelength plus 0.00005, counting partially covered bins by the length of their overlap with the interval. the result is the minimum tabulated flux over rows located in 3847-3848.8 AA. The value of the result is 14.7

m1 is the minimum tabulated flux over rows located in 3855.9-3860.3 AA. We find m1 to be 15.7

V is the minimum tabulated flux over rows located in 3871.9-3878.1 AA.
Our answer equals 15.8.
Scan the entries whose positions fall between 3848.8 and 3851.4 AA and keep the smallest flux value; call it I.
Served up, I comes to 16.5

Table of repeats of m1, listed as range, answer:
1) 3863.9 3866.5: 17.6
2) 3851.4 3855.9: 14.9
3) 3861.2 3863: 16.3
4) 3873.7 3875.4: 16.6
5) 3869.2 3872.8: 17.3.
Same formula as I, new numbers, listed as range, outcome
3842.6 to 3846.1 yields 16.1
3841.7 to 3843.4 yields 18.2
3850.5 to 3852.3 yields 18.8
